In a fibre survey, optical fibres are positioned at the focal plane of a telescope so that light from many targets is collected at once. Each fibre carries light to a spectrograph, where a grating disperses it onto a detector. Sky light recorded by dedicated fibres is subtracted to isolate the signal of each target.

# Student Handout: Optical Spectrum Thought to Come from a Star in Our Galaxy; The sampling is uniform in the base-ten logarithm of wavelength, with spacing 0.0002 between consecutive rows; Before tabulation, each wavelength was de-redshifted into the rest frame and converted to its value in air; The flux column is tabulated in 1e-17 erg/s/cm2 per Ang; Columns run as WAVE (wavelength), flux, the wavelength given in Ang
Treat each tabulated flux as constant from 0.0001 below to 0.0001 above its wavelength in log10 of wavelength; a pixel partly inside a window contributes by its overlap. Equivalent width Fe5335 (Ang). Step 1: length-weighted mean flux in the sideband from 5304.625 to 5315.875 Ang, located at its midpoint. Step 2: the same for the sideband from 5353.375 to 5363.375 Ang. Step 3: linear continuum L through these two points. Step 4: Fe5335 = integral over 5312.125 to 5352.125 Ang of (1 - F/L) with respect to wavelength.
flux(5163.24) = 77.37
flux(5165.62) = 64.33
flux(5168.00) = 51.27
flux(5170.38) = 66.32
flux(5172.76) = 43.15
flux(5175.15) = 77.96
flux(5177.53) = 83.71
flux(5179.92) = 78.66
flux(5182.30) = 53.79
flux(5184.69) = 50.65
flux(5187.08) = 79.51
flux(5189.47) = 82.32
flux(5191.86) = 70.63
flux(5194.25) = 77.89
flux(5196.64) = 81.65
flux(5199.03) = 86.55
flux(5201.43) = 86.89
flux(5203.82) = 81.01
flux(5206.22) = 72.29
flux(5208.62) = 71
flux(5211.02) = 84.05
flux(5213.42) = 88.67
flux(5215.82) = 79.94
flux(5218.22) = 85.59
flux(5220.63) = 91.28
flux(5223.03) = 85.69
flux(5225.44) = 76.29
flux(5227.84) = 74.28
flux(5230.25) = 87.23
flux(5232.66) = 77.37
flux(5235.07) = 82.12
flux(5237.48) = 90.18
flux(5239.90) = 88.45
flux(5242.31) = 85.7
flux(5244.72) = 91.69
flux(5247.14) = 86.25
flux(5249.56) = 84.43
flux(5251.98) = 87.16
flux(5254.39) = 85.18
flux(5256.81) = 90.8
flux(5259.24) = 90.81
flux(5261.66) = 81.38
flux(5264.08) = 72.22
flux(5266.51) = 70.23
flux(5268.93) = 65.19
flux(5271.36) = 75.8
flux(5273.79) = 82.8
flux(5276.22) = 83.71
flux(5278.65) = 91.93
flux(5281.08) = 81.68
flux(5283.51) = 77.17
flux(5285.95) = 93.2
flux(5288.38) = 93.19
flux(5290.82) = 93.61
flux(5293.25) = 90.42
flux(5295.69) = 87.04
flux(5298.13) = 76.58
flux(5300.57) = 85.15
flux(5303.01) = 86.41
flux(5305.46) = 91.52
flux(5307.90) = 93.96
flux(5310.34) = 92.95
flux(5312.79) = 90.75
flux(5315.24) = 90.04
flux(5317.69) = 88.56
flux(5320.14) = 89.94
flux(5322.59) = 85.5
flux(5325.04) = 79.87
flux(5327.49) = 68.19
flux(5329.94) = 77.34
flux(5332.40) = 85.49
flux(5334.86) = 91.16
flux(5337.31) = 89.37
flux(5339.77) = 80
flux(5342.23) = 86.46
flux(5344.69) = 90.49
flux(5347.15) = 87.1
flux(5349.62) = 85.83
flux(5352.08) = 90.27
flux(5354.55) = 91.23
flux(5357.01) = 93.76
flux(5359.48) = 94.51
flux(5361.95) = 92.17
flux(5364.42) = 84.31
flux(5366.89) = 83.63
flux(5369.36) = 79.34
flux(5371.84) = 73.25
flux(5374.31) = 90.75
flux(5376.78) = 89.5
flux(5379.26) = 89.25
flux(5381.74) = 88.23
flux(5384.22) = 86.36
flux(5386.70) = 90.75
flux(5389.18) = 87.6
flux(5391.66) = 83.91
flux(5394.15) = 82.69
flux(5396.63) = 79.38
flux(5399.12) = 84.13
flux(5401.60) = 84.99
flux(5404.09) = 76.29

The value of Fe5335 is 3.0 Ang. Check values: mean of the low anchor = 92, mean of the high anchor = 92.8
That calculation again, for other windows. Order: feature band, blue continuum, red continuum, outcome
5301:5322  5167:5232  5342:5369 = -1.2 Ang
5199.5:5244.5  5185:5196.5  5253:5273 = -3.3 Ang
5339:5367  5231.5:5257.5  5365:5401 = -1.1 Ang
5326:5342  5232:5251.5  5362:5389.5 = 0.7 Ang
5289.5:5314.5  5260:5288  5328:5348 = -2.0 Ang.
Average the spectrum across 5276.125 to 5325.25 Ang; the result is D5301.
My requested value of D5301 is 88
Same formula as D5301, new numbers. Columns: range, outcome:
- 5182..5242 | 79.9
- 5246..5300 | 83.7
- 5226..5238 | 81.5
